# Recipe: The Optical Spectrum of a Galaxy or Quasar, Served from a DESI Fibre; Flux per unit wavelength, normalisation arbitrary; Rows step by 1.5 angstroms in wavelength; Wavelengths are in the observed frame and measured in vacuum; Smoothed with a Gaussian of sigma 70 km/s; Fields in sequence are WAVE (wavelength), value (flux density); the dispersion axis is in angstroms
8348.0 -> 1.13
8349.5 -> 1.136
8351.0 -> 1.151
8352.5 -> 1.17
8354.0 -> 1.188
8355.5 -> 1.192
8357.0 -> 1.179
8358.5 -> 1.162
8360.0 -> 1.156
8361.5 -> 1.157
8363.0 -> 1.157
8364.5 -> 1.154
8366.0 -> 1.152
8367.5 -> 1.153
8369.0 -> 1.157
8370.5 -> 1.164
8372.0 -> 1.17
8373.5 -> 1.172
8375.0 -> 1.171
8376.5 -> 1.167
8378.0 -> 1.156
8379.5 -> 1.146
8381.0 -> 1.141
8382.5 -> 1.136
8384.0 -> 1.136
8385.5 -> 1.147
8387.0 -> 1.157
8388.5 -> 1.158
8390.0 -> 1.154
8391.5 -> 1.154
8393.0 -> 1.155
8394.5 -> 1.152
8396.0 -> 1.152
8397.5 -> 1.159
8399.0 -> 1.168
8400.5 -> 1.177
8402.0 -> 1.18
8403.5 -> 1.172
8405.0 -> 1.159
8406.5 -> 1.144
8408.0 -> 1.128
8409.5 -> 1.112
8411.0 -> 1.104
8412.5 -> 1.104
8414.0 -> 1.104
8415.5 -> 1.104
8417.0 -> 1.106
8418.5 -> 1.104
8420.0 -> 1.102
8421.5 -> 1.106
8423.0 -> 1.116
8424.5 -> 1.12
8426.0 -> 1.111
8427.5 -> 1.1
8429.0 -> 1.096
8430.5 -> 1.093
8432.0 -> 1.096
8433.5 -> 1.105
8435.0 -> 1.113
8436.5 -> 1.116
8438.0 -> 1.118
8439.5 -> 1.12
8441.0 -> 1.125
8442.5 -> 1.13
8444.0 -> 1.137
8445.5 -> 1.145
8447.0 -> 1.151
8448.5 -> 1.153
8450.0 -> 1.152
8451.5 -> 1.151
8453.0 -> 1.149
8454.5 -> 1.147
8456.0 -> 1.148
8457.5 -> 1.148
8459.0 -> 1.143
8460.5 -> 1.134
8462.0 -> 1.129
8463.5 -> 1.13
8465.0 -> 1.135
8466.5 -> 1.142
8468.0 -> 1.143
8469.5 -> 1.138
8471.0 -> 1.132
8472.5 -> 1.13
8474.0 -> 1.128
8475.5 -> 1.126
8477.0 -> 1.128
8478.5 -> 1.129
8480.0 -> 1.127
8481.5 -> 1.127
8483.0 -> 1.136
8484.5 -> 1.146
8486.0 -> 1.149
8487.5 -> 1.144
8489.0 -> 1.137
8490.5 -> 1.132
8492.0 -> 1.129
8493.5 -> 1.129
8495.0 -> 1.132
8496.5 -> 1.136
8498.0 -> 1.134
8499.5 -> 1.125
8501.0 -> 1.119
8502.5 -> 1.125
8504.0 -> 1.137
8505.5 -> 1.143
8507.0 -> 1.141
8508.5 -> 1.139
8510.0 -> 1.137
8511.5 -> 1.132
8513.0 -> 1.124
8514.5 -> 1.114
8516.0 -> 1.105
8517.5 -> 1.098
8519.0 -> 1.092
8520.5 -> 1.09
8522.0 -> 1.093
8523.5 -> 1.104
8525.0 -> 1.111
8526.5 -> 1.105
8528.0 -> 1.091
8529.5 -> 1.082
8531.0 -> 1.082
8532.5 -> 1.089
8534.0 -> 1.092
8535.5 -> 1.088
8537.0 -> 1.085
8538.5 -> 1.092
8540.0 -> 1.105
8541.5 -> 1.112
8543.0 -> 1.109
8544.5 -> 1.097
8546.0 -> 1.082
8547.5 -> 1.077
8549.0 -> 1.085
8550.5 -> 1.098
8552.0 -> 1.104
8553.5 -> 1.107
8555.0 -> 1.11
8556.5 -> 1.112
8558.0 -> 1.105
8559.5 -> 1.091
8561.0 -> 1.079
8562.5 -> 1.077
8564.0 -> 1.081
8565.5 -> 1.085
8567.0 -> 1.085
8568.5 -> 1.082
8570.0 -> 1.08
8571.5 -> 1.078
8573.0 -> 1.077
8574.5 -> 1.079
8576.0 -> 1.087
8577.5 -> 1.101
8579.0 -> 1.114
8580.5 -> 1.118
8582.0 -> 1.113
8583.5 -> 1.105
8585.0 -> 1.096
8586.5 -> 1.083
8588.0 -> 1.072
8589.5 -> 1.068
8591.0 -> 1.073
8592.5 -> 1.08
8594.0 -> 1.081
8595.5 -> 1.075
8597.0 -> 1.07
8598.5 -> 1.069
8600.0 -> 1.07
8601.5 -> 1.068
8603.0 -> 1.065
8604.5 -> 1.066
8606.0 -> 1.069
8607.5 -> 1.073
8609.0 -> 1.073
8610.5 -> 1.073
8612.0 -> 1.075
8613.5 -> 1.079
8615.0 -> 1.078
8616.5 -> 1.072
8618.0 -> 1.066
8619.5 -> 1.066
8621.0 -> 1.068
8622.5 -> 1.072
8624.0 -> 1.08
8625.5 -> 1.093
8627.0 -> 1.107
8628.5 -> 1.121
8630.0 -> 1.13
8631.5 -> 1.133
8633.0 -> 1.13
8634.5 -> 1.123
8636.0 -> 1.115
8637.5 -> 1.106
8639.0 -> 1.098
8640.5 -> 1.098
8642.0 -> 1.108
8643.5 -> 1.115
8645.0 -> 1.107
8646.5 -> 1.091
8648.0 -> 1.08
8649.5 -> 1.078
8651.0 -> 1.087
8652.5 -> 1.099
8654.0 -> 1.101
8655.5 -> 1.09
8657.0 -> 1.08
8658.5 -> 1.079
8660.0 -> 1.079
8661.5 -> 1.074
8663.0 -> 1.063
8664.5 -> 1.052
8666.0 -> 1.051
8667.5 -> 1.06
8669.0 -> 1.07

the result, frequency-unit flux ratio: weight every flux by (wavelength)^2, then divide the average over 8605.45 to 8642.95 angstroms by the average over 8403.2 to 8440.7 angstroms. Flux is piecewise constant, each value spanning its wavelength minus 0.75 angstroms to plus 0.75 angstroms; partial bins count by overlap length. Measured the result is 1.03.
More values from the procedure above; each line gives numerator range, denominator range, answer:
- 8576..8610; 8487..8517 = 0.98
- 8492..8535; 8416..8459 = 1.01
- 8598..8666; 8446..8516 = 0.99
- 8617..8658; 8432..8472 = 1.01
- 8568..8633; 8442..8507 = 0.98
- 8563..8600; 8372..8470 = 0.99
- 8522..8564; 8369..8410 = 0.98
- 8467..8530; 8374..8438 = 1.01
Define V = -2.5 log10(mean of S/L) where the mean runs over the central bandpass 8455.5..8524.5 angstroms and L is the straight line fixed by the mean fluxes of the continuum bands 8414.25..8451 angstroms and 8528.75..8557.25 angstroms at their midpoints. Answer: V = -0.02 mag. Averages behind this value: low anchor 1.12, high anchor 1.1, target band 1.13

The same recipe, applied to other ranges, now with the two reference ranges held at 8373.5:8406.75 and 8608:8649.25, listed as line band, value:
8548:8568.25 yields 0.02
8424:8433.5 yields 0.04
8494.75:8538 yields 0.01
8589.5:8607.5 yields 0.03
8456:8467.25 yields 0.00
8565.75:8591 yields 0.02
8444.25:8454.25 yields -0.01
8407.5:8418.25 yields 0.04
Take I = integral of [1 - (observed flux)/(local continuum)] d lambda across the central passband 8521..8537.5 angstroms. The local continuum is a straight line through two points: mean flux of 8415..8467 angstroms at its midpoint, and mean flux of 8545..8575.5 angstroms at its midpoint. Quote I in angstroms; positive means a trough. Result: 0.1 angstroms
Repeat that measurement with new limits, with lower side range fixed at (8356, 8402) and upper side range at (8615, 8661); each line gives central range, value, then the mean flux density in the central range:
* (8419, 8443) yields 0.7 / 1.11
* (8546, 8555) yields 0.2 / 1.09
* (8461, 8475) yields 0.0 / 1.13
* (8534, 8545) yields 0.2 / 1.1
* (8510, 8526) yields 0.2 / 1.11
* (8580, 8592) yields 0.2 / 1.09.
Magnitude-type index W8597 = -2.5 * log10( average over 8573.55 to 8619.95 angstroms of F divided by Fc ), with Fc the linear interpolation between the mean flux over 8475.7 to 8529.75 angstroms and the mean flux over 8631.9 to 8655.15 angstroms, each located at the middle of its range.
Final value 0.029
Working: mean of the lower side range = 1.12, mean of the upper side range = 1.1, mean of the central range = 1.08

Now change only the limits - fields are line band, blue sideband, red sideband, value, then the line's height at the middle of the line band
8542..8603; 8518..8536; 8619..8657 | 0.01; 1.1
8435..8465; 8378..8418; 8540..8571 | -0.01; 1.13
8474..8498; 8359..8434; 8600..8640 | -0.01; 1.12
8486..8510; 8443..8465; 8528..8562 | -0.01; 1.12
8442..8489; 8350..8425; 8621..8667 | -0.01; 1.13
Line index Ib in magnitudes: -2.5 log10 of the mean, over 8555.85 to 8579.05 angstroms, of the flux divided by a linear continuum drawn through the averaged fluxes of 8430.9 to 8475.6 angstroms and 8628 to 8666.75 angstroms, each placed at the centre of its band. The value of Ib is 0.02 mag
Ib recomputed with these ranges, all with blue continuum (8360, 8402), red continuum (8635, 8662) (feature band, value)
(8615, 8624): 0.030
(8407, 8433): 0.040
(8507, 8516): -0.002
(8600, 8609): 0.036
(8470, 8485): 0.003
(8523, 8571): 0.024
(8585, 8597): 0.030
